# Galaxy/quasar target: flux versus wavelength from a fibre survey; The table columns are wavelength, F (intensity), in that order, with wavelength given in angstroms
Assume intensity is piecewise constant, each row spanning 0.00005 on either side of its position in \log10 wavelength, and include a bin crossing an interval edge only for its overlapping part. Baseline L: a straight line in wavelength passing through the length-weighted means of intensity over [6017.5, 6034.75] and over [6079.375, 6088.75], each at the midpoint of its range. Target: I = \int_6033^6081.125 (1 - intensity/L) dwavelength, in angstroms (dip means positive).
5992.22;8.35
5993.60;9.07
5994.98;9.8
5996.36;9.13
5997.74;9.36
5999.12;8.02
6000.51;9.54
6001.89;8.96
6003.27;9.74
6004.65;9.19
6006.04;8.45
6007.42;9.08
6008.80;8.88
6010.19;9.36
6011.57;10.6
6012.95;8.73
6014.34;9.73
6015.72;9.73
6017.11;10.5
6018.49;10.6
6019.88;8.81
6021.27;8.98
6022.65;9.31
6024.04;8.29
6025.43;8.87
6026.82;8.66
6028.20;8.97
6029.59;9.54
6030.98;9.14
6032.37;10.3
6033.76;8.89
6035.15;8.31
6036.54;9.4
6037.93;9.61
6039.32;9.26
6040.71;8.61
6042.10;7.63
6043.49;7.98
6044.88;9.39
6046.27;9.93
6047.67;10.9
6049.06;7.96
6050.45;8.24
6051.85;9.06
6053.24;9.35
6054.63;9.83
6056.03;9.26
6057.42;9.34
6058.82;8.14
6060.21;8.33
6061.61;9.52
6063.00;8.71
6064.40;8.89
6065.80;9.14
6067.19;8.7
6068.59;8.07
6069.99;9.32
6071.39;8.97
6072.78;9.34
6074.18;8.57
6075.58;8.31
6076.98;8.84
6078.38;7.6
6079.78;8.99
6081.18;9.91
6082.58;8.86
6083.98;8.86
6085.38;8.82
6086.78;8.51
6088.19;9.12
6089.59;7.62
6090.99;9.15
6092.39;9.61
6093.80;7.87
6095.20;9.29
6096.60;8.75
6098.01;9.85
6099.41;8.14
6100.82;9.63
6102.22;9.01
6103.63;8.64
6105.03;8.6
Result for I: 1.0 angstroms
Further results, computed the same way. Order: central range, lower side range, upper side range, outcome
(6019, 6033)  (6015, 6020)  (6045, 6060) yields 1.0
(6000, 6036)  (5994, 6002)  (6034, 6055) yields -0.7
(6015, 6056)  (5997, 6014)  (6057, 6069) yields -1.0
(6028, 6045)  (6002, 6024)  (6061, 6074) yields 0.4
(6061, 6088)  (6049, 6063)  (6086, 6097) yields 0.0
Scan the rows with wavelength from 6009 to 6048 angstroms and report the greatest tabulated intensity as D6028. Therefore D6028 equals 10.9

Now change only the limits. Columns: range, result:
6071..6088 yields 9.91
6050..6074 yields 9.83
